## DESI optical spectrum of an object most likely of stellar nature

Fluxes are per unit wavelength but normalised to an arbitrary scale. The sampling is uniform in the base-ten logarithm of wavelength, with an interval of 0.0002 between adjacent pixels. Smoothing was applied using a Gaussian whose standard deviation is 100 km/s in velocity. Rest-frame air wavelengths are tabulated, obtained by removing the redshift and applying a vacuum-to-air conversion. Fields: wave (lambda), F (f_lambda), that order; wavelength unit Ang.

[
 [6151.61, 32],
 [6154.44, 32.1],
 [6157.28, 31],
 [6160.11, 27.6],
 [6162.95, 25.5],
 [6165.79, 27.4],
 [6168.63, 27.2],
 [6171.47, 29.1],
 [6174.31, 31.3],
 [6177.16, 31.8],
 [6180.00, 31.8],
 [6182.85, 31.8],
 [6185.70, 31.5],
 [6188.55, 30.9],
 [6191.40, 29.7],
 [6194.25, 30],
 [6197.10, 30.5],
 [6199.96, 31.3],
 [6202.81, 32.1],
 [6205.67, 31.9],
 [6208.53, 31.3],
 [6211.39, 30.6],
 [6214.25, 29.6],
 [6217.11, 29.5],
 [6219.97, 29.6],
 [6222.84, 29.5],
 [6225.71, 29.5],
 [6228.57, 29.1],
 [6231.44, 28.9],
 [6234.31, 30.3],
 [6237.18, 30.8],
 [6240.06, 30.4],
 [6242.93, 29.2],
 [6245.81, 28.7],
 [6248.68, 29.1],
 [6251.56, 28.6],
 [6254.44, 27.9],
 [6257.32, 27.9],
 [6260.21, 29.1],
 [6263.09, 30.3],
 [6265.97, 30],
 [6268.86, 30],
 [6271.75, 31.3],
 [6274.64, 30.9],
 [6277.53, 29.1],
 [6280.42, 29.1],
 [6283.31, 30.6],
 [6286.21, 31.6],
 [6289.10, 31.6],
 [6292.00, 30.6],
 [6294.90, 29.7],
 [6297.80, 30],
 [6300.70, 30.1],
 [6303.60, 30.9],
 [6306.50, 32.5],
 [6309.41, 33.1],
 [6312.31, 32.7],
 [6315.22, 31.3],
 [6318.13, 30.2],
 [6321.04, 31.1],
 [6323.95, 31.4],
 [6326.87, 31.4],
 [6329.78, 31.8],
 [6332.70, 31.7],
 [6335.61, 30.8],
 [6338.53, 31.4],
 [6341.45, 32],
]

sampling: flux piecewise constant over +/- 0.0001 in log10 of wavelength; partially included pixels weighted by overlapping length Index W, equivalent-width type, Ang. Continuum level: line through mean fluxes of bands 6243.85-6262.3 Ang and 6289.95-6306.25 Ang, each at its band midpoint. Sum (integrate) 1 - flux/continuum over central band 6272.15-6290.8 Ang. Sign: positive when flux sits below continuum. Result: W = -0.46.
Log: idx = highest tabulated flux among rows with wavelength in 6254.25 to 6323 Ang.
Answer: 33.1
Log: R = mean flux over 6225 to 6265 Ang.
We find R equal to 29.3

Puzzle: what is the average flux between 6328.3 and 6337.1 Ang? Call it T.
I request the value 31.5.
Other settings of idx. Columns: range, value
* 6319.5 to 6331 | 31.8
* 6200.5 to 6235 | 32.1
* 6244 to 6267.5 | 30.3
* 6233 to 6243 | 30.8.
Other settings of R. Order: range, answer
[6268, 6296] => 30.5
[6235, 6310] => 30.1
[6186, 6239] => 30.3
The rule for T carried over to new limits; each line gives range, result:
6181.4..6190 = 31.4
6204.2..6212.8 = 31.3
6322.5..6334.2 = 31.6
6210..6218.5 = 29.9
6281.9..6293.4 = 31.1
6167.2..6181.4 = 30.2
